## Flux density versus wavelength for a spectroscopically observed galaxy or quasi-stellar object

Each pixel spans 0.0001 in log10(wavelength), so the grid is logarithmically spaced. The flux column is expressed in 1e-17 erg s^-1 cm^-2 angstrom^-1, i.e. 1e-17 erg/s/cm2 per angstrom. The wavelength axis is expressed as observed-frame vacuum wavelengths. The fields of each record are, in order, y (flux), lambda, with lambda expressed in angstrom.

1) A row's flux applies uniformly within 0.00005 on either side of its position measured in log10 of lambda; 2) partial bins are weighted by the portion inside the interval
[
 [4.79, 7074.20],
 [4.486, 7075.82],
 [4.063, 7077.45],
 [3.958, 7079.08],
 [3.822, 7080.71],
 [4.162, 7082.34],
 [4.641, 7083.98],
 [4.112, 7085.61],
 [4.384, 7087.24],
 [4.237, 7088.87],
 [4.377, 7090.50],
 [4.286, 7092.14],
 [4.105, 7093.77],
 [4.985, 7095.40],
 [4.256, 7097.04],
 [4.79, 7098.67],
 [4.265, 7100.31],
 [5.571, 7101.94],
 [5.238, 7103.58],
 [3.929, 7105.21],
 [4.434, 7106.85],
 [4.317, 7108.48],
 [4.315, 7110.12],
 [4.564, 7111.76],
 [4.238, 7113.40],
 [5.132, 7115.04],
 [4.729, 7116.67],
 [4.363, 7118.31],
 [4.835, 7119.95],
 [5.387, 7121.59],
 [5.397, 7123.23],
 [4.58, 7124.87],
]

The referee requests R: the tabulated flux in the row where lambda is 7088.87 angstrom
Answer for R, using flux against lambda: 4.237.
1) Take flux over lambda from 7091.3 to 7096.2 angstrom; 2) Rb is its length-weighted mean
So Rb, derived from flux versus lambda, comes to 4.46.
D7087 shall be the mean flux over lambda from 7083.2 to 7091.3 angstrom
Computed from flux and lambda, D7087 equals 4.35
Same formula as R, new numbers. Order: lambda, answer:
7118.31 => 4.363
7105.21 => 3.929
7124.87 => 4.58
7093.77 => 4.105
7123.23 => 5.397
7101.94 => 5.571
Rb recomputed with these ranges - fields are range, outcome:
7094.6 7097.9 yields 4.62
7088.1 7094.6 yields 4.25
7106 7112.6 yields 4.4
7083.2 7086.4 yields 4.38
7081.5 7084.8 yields 4.39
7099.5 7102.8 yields 4.92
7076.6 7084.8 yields 4.13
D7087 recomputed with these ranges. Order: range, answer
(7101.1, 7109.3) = 4.7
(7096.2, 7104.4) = 4.82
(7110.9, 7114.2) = 4.39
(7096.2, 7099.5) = 4.52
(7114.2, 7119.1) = 4.75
